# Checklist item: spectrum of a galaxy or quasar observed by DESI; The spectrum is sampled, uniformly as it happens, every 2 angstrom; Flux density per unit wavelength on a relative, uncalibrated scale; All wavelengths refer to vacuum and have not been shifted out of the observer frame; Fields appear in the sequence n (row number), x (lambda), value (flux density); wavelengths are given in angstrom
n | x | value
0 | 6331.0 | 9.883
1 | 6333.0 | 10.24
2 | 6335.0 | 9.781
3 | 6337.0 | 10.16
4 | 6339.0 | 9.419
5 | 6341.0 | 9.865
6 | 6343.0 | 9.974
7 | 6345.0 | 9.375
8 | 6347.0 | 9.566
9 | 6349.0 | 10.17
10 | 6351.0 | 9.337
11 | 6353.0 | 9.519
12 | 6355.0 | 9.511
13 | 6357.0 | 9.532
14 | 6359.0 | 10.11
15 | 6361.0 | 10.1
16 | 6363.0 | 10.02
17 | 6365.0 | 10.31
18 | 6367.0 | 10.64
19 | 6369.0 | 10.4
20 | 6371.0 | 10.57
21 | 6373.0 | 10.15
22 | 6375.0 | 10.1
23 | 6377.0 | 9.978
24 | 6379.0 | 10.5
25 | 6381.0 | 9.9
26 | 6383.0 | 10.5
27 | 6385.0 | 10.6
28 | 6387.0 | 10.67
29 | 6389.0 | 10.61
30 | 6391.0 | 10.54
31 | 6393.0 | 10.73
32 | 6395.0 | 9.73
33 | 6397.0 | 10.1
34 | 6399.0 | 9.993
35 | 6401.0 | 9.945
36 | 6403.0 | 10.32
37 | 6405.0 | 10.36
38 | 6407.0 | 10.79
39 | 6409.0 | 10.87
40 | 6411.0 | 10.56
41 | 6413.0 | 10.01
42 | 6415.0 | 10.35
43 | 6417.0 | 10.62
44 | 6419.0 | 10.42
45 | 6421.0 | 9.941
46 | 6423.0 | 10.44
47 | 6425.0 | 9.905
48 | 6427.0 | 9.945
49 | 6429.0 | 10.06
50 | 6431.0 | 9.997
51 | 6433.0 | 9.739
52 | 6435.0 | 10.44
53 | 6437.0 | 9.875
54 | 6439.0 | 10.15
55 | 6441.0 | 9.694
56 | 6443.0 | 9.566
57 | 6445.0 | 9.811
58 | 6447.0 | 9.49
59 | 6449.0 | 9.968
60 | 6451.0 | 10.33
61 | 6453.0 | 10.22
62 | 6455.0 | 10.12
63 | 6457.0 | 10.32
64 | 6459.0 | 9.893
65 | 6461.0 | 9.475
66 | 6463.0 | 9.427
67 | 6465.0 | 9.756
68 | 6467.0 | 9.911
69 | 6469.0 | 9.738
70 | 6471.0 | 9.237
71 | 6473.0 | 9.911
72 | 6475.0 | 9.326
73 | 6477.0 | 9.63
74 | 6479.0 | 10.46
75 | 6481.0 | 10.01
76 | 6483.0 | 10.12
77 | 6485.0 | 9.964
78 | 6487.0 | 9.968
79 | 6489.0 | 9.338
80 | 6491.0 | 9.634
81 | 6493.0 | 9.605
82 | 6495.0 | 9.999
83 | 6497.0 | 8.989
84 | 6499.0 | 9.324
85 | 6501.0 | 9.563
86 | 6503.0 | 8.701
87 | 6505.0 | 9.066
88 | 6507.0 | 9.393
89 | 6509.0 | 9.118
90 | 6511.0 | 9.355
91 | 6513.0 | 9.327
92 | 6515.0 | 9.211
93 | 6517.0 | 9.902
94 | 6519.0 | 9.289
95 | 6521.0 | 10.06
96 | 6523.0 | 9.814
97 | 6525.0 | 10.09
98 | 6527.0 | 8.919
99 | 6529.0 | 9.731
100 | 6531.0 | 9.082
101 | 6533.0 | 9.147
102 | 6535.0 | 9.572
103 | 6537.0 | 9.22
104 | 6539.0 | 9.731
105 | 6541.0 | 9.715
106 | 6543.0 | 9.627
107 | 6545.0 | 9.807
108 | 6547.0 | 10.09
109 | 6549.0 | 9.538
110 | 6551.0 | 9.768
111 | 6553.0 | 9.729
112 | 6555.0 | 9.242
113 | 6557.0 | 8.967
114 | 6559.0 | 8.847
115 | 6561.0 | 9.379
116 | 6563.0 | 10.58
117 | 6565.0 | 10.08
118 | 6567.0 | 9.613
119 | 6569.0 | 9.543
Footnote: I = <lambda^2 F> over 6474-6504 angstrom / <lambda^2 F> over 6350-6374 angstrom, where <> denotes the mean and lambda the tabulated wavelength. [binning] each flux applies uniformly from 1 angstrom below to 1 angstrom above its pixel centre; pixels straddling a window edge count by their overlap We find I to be 1.00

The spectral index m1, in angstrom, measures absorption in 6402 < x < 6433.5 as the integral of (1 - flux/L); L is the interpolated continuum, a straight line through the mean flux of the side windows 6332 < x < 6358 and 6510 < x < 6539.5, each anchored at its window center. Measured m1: -2.1 angstrom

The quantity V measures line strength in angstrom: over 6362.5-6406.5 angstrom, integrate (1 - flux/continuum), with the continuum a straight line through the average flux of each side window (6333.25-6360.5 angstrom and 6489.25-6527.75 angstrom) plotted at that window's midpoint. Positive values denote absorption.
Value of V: -2.9 angstrom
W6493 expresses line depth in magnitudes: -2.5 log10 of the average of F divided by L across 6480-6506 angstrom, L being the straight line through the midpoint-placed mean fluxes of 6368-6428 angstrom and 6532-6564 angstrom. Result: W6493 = 0.03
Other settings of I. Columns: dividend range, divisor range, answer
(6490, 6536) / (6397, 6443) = 0.95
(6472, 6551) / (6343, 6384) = 1.00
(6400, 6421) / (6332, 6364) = 1.08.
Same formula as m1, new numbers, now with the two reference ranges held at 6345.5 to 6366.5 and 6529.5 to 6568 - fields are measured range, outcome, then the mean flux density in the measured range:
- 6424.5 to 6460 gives -0.97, 9.97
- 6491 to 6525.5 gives 0.60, 9.46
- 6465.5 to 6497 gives -0.35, 9.76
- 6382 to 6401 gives -1.13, 10.4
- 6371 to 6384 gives -0.56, 10.2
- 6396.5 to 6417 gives -1.24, 10.3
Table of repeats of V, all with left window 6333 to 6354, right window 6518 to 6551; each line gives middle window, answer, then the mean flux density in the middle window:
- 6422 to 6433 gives -0.41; 10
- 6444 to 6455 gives -0.36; 9.98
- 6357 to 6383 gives -1.32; 10.2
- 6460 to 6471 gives 0.03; 9.62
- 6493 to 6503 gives 0.23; 9.41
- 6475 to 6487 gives -0.42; 9.97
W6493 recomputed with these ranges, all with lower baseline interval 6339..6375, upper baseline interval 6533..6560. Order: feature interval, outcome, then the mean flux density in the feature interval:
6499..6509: 0.05 mag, 9.19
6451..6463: -0.03 mag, 9.98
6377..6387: -0.05 mag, 10.4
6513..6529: 0.00 mag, 9.6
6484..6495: -0.01 mag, 9.73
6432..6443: -0.02 mag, 9.94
